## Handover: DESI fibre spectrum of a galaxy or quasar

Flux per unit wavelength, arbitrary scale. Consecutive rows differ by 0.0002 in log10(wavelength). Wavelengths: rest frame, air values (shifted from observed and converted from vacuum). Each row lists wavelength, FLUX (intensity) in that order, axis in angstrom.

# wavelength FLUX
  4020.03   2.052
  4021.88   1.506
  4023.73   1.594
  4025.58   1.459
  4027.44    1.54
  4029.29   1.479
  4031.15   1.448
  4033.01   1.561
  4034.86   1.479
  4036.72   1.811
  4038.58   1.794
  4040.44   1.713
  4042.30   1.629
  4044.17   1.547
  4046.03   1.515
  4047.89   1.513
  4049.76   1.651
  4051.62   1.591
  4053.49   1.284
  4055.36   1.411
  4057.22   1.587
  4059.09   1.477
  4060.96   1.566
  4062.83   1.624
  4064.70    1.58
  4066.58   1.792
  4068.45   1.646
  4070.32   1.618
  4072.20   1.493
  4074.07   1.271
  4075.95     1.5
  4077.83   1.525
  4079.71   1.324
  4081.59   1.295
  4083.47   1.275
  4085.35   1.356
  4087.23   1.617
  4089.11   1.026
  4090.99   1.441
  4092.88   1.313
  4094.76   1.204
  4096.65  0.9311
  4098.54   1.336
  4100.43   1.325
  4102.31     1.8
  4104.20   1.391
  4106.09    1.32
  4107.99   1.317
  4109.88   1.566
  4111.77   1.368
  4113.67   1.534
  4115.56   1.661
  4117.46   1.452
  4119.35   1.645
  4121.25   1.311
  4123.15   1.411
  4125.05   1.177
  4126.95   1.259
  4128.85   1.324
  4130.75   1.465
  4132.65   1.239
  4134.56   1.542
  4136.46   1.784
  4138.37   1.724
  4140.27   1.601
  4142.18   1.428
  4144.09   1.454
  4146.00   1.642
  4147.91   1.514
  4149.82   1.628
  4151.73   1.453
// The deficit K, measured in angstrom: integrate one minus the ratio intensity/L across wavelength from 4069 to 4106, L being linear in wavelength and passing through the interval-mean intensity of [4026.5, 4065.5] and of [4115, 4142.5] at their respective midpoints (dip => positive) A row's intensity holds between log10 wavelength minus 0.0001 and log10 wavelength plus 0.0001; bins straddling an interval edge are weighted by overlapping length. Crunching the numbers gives 3.5 angstrom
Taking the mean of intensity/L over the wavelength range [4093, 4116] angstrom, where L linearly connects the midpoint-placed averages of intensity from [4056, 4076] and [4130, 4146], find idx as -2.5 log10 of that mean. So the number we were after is 0.12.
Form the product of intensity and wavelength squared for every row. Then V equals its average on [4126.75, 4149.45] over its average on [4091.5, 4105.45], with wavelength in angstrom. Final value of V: 1.16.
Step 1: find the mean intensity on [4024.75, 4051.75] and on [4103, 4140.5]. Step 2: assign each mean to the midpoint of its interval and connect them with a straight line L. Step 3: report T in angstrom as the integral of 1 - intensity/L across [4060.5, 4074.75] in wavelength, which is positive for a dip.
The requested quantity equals -0.39 angstrom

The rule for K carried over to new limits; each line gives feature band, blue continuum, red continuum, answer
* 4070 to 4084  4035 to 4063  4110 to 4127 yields 1.1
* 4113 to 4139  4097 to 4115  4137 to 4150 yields 0.7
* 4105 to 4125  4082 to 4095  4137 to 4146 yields 0.0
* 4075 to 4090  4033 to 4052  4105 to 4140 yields 1.7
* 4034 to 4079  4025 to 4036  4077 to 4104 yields -4.2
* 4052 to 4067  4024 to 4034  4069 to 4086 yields -0.9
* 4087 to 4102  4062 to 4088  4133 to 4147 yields 2.4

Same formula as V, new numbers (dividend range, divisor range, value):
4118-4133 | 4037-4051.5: 0.87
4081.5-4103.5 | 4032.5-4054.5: 0.86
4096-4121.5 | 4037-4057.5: 0.94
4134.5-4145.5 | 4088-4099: 1.35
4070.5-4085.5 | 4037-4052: 0.87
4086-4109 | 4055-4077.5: 0.88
